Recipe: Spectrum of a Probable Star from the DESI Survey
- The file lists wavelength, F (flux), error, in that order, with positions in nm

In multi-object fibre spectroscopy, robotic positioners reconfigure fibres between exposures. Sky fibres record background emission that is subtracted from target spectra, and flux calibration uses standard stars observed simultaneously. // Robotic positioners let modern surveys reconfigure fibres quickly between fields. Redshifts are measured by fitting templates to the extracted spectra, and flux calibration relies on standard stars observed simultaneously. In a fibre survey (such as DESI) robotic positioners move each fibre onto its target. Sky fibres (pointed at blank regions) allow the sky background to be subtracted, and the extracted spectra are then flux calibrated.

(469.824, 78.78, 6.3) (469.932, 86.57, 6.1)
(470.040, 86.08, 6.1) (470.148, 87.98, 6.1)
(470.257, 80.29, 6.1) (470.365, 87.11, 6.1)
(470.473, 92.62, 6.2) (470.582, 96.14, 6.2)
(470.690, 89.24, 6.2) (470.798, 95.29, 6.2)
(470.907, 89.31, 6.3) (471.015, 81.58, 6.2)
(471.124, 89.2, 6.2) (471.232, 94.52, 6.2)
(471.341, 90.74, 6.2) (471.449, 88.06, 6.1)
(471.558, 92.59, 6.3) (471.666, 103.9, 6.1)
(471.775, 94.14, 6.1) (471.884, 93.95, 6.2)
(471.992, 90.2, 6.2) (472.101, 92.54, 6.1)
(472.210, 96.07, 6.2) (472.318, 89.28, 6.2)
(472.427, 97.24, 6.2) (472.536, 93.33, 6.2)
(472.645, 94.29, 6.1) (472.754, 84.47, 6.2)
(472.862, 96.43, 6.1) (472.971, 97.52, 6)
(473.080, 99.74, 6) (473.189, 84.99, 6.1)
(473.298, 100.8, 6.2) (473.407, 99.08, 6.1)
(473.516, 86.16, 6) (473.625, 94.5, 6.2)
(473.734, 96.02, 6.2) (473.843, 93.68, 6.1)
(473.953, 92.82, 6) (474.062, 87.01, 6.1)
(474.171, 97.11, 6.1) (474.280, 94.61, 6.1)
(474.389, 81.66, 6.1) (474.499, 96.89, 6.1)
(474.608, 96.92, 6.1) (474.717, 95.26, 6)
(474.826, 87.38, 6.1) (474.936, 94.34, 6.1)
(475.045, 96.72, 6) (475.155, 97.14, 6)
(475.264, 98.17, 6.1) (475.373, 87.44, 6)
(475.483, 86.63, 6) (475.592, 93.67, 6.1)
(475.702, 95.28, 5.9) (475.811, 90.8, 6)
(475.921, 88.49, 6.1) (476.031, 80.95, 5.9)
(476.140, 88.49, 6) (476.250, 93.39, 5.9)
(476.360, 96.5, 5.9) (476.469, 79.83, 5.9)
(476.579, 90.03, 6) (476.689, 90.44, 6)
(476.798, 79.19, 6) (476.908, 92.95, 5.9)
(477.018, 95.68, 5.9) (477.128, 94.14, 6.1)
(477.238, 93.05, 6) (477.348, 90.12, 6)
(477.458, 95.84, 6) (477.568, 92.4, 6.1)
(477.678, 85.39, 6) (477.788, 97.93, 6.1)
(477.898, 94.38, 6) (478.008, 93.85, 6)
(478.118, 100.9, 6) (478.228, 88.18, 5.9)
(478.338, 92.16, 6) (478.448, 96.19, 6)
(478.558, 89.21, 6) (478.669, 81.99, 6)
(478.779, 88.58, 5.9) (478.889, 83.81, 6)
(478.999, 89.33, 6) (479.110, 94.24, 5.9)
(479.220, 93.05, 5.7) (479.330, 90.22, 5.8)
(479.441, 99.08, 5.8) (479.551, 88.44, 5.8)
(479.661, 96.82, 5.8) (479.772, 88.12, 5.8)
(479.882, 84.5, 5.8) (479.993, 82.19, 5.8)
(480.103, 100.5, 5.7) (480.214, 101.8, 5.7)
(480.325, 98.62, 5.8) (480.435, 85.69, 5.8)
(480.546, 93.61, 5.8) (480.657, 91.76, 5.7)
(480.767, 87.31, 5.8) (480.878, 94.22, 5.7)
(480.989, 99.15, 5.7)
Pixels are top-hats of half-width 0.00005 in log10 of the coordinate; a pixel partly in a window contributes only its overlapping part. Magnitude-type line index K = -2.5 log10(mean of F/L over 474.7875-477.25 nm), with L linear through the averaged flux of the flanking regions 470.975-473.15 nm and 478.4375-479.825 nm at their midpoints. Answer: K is 0.009 mag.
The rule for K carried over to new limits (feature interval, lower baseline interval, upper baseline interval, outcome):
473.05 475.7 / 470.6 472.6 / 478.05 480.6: -0.013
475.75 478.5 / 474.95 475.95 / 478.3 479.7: 0.008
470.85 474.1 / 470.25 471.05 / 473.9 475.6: -0.021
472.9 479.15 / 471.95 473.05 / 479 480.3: 0.012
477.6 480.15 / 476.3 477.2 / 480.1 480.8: 0.011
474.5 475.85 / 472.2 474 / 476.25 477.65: -0.015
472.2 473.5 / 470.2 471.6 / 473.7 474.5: -0.036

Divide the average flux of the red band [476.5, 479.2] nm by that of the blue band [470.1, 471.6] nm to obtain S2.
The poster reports 1.0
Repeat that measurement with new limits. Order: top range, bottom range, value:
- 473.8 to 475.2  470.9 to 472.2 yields 1.01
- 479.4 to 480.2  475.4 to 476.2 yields 1.03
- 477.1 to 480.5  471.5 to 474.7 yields 0.98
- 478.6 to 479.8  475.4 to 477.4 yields 1.00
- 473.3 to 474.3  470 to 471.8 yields 1.04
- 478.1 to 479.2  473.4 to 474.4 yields 0.98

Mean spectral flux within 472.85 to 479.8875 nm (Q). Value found 92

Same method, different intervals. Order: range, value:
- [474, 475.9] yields 92.7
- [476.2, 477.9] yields 91.2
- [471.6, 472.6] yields 94.5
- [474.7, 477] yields 90.6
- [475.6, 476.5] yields 89.7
